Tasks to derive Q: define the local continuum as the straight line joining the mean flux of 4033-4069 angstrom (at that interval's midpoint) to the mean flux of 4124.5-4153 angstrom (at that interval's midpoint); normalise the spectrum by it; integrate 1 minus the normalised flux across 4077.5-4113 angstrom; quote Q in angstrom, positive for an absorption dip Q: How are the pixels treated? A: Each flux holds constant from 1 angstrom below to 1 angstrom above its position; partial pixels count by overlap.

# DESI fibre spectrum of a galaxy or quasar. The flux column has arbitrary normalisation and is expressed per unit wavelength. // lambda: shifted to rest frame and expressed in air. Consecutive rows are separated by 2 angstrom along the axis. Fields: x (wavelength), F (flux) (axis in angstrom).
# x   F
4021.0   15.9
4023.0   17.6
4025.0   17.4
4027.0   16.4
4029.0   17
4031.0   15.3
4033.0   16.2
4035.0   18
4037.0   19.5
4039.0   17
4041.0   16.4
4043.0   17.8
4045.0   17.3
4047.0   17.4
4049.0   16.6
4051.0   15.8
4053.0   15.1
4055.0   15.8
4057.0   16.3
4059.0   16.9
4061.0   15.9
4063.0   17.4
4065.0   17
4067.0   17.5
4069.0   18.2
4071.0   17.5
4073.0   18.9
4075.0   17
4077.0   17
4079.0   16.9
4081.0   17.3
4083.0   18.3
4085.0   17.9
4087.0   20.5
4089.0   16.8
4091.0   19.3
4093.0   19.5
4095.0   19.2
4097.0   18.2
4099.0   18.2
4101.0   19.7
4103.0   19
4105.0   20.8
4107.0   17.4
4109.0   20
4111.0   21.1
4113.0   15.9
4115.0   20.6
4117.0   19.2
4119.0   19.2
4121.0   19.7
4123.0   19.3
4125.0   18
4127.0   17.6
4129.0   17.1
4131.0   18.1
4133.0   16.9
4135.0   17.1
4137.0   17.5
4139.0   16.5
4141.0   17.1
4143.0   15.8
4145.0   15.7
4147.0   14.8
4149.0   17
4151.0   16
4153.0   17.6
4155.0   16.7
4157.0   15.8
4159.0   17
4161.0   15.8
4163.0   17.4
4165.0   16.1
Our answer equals -3.9 angstrom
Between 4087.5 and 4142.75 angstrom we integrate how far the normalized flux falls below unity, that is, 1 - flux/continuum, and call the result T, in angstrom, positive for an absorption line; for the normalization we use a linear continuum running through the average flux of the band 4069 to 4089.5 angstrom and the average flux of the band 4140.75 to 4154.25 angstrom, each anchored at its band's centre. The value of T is -4.7 angstrom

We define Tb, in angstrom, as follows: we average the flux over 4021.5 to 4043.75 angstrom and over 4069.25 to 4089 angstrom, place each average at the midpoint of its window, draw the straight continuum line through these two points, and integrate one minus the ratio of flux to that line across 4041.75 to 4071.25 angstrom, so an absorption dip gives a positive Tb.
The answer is 1.2 angstrom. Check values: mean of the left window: 17.1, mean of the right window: 17.9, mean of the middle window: 16.8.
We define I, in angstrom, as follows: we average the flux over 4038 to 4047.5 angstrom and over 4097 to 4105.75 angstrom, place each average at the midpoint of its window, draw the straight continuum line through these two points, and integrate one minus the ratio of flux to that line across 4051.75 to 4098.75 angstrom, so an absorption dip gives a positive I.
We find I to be 1.92 angstrom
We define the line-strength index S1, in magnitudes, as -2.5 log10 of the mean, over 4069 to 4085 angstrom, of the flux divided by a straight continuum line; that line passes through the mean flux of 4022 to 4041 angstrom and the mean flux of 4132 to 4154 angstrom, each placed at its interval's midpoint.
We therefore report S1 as -0.05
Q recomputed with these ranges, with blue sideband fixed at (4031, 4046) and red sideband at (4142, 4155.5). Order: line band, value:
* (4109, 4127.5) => -2.8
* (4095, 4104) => -1.1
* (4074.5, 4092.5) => -1.2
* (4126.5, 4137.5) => -0.7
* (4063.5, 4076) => -0.5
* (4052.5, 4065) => 0.6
